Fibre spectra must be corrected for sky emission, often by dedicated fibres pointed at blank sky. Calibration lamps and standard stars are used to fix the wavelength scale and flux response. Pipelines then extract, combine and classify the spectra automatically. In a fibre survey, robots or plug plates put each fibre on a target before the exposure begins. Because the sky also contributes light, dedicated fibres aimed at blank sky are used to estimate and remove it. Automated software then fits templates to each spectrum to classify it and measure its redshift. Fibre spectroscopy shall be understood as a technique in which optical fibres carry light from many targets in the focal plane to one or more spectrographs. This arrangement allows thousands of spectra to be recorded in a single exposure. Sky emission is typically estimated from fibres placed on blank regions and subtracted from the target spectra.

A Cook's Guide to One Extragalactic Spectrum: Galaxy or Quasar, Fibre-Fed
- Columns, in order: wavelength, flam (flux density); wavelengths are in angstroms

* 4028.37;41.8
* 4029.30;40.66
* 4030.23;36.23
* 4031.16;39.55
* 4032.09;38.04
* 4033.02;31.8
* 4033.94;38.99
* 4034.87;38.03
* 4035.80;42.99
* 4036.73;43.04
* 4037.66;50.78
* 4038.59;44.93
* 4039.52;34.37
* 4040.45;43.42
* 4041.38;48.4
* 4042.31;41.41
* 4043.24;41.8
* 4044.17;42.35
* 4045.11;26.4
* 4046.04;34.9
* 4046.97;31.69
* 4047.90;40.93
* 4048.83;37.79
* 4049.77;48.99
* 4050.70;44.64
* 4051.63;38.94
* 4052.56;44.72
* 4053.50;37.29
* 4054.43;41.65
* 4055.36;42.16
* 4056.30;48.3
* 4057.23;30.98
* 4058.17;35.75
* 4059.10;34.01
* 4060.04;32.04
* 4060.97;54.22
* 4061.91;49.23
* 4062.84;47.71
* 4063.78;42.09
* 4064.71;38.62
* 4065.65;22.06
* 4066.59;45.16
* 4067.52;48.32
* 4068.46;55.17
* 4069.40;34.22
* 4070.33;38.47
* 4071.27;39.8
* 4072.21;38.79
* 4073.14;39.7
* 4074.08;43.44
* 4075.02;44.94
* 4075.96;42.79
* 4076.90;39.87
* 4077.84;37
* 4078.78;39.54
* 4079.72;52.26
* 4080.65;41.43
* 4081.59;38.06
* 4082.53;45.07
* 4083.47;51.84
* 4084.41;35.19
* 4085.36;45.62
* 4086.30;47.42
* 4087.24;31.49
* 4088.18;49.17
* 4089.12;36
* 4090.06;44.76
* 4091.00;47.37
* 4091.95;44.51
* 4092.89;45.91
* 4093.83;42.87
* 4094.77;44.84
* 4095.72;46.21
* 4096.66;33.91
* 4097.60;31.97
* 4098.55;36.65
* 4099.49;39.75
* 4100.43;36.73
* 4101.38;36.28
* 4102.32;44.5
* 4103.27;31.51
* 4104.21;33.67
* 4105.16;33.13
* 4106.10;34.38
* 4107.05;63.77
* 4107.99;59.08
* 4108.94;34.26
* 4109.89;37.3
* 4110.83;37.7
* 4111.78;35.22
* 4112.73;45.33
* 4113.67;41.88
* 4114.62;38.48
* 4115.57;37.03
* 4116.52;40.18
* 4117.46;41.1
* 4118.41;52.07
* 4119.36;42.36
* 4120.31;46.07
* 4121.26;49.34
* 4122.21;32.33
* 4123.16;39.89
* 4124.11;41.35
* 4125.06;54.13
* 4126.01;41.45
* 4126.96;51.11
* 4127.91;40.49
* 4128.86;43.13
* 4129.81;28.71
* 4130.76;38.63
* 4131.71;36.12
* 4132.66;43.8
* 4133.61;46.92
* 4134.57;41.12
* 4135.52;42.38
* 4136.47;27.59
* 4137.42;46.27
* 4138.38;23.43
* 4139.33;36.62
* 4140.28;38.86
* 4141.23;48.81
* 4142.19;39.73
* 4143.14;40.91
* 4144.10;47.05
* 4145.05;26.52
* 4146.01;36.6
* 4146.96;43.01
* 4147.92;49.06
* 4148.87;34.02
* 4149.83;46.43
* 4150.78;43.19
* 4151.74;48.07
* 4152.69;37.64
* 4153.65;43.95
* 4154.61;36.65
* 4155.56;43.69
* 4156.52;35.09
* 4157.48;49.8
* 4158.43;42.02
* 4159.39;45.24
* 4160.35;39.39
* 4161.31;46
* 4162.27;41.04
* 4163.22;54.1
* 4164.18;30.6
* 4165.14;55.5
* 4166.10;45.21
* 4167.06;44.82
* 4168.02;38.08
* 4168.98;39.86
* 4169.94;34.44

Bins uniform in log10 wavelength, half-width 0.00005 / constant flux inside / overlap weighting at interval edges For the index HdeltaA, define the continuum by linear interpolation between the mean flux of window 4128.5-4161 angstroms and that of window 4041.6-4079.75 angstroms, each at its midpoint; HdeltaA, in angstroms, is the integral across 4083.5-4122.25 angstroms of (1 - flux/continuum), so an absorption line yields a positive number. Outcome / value -0.8 angstroms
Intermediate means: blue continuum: 40.6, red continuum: 40.3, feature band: 41.4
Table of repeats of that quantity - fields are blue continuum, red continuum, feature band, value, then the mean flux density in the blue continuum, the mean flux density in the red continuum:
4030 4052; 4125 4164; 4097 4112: 0.6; 40.1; 41.2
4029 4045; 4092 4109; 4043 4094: -0.8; 40.7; 40.8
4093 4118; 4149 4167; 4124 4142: 0.5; 40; 43.4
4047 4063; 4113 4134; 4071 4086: -0.2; 41.3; 42.1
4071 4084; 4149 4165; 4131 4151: 1.3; 42.5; 42.8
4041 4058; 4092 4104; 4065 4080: -0.6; 40.1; 39.3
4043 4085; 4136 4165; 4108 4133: -0.3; 40.9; 40.9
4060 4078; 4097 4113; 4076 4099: -0.8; 42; 39.4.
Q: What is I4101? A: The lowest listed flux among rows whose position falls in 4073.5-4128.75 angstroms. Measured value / 31.49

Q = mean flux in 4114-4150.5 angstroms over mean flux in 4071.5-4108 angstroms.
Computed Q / 1.0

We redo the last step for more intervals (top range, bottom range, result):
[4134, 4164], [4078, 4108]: 0.98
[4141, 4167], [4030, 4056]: 1.06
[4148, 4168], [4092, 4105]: 1.11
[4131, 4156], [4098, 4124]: 0.99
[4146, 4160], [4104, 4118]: 1.04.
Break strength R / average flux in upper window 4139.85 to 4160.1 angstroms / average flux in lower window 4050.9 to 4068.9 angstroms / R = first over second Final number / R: 1.0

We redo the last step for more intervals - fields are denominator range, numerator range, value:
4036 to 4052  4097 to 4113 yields 0.96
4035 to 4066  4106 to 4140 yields 1.02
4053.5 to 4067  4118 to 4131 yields 1.07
